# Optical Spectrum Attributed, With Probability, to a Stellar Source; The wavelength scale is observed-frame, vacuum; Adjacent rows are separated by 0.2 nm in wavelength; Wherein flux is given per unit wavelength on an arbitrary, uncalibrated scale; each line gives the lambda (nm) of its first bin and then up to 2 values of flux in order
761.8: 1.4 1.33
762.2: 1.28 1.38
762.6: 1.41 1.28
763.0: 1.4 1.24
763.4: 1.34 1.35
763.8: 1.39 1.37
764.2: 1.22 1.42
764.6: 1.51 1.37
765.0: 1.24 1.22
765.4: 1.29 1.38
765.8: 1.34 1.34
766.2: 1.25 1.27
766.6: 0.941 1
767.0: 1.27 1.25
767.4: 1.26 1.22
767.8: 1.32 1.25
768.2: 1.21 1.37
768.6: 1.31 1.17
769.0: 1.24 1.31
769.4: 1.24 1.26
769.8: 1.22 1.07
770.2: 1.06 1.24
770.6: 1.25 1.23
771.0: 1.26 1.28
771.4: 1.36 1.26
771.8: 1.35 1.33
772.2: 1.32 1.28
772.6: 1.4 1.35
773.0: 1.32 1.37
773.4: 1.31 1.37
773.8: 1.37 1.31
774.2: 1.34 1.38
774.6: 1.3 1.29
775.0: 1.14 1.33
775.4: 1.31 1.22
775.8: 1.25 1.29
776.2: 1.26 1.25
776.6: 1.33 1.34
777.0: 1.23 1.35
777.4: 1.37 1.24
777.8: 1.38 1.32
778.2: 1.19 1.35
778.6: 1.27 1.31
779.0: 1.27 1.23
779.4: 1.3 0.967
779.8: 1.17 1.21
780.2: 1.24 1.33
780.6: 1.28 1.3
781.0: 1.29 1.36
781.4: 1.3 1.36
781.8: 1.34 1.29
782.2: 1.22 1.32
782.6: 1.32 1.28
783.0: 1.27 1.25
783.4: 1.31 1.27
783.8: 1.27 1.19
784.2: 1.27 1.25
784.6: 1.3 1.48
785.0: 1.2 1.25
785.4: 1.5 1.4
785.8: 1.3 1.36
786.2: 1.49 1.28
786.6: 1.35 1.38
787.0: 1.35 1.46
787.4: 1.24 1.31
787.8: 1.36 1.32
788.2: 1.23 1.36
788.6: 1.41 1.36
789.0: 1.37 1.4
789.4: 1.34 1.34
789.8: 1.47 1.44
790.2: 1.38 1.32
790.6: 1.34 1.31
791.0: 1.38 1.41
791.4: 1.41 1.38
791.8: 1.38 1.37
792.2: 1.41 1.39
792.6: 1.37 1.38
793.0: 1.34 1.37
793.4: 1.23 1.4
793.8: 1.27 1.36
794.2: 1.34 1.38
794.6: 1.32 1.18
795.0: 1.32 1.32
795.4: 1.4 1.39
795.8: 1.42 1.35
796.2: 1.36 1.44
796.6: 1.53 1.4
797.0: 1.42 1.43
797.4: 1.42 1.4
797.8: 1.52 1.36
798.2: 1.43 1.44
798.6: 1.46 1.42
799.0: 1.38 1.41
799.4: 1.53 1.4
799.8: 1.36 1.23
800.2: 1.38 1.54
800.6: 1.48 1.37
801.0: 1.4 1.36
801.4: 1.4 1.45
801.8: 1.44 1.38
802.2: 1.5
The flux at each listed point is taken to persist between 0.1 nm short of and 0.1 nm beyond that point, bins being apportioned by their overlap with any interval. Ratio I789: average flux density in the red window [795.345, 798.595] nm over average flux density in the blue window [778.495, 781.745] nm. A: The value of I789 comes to 1.13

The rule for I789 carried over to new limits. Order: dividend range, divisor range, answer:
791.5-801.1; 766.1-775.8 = 1.10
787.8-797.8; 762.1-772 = 1.07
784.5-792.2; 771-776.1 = 1.04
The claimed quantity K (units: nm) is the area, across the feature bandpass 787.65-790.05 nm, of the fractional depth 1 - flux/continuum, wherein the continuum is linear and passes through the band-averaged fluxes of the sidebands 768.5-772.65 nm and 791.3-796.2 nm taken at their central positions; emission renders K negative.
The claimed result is -0.055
